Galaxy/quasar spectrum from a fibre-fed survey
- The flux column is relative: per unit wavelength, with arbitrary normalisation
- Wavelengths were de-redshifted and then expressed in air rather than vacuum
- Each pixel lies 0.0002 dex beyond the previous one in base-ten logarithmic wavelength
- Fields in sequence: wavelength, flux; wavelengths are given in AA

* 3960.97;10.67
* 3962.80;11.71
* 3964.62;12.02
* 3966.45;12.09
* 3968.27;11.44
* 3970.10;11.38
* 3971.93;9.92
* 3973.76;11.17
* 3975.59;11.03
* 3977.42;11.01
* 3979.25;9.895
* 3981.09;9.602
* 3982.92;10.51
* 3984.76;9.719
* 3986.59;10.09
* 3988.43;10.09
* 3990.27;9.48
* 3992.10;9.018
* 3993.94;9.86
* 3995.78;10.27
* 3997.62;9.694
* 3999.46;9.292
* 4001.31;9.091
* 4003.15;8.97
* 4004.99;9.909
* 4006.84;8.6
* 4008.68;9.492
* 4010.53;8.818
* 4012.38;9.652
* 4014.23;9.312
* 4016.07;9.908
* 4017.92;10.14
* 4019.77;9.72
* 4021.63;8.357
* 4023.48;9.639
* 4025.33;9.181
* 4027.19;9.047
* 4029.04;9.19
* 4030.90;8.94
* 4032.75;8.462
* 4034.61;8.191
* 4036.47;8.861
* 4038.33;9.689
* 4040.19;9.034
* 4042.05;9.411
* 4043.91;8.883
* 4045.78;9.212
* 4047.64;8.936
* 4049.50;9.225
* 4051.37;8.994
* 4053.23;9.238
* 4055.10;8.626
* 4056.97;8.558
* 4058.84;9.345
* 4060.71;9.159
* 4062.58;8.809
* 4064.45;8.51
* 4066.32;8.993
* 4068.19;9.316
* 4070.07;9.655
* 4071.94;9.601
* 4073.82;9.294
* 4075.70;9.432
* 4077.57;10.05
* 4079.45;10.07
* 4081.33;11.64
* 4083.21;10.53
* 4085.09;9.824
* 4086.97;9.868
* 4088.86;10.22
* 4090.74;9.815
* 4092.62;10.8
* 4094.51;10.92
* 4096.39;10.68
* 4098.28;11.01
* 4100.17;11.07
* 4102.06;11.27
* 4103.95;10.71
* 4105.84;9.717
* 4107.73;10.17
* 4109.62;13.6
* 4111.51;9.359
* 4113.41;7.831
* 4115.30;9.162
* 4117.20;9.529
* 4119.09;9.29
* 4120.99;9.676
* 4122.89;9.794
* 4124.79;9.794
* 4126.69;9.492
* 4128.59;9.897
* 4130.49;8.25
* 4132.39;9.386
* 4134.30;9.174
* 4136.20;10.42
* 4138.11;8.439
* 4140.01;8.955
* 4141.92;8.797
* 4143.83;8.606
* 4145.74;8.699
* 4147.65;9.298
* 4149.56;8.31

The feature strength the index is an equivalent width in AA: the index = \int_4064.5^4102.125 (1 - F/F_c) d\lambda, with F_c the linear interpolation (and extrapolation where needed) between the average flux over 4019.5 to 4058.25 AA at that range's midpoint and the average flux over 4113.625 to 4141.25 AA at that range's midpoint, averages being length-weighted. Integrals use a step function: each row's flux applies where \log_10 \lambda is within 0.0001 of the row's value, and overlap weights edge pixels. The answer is -4.0 AA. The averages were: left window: 9.01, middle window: 10.1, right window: 9.33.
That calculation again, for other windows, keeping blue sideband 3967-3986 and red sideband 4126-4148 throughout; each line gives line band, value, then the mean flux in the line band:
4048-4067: 1.7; 8.95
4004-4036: 3.1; 9.2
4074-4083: -0.5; 10.2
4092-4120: -2.8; 10.3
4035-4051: 1.4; 9.12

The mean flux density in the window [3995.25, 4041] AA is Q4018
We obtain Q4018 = 9.25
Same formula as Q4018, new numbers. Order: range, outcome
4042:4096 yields 9.57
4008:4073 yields 9.14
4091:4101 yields 10.8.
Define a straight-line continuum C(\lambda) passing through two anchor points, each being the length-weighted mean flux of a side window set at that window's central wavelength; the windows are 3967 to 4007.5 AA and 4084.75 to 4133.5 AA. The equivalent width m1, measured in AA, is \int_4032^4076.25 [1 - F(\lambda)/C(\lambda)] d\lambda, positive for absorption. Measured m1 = 4.3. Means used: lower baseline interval 10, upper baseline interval 10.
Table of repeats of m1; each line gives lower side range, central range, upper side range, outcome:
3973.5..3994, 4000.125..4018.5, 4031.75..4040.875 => 0.2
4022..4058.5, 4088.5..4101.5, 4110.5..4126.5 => -2.0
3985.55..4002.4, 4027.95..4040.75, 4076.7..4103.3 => 1.4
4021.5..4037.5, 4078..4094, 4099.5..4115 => -0.6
